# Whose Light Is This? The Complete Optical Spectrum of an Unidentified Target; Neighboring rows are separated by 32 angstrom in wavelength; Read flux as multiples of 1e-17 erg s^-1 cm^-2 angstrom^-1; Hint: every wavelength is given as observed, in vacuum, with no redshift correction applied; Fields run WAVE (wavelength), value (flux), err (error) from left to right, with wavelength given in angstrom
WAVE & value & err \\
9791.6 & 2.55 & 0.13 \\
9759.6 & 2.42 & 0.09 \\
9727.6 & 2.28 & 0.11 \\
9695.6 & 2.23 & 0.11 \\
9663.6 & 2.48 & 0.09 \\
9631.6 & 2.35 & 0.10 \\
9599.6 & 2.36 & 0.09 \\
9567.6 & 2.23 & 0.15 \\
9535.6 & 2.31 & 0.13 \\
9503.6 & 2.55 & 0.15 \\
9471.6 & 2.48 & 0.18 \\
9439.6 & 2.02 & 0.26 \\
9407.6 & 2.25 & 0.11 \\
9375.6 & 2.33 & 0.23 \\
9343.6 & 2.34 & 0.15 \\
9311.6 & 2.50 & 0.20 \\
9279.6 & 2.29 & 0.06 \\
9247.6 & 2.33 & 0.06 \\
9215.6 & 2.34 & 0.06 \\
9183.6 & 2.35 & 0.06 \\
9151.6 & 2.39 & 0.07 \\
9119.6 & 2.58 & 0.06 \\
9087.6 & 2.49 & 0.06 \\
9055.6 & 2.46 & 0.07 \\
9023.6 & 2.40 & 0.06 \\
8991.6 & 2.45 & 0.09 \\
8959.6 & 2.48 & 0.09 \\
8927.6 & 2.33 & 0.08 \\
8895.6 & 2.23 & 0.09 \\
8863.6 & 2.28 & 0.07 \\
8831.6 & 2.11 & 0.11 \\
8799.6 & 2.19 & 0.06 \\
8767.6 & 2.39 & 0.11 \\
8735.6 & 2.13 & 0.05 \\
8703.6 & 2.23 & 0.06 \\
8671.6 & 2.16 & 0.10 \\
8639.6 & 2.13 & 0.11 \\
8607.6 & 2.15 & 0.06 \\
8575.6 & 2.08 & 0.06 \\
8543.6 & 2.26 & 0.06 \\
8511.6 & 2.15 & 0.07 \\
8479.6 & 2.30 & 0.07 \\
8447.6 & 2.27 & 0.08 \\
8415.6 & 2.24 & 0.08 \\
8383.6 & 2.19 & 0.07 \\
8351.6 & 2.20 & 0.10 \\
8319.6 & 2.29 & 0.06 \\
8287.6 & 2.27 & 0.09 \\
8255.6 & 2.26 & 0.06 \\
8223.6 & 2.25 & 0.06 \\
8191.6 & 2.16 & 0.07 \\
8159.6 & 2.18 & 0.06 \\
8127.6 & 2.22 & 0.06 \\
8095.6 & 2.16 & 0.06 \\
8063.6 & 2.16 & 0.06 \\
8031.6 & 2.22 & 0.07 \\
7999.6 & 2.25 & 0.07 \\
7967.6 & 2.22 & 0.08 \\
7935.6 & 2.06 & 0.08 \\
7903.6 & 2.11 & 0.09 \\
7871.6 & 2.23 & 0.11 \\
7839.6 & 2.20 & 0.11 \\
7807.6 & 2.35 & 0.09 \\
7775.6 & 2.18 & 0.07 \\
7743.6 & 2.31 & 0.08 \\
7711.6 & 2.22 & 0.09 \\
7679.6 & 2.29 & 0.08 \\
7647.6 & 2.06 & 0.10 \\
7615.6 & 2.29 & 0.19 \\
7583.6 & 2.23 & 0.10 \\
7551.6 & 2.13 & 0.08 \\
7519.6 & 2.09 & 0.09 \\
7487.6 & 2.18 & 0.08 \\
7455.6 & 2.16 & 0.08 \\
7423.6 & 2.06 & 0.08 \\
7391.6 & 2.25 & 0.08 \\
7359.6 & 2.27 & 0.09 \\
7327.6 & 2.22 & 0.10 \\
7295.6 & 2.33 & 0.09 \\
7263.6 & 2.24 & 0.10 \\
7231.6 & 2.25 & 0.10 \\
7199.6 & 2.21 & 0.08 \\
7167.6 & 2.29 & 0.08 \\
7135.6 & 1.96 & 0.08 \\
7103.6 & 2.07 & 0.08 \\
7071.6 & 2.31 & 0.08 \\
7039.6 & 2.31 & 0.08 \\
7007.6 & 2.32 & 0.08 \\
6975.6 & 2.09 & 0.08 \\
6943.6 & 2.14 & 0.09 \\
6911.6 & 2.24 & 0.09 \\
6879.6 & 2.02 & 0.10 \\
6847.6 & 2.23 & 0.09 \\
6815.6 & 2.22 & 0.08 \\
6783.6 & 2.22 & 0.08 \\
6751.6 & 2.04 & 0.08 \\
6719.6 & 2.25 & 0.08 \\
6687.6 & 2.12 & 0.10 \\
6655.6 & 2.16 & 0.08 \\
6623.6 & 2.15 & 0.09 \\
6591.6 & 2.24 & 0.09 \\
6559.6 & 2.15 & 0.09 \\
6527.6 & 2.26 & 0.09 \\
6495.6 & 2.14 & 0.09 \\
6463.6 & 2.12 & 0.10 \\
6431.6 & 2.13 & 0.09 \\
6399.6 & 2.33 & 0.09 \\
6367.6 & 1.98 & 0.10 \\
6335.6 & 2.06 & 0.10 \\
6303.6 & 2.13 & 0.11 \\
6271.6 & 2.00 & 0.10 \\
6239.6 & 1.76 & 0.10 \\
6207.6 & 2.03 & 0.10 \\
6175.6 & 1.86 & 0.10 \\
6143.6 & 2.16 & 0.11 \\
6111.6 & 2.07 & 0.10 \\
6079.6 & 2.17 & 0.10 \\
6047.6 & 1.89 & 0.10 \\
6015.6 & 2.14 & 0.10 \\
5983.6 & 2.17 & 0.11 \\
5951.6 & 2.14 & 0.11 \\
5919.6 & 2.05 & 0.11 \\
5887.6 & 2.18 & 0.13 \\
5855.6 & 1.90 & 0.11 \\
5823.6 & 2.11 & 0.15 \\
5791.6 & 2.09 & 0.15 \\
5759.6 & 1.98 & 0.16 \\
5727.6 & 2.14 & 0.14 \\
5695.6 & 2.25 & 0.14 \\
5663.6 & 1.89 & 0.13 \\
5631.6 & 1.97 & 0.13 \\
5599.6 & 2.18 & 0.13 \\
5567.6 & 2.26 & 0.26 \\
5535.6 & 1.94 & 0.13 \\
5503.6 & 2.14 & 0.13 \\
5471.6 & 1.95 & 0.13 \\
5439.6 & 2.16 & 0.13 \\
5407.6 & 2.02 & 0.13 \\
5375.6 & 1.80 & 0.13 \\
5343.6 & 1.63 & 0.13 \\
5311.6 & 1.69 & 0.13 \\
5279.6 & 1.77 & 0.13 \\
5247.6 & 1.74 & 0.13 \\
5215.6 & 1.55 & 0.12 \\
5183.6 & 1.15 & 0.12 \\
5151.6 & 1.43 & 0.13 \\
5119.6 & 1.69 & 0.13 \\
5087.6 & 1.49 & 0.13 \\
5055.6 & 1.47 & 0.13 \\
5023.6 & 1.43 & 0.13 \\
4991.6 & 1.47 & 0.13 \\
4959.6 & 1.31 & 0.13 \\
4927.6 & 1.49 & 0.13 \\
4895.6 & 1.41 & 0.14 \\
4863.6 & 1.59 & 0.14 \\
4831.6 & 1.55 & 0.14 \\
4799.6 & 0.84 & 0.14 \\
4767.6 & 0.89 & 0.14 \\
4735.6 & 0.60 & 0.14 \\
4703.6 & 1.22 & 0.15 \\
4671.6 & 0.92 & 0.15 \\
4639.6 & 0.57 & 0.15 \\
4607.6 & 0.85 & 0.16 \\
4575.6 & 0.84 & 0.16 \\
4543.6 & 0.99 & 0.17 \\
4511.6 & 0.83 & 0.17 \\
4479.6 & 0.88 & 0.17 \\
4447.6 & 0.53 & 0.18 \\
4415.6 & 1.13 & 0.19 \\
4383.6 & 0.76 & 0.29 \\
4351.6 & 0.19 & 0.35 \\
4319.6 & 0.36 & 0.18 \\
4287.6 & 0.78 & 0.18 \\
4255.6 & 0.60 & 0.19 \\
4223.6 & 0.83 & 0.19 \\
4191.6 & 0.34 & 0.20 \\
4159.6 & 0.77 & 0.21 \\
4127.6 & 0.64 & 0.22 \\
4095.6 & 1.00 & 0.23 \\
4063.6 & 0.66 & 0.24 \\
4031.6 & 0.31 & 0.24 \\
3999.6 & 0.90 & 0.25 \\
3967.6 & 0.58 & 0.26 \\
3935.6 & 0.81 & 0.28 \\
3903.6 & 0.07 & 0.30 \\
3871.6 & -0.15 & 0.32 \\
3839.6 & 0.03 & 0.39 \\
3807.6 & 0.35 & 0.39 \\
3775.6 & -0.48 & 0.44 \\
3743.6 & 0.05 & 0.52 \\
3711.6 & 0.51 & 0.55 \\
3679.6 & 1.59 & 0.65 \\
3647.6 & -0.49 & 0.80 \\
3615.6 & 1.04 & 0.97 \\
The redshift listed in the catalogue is 0.21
